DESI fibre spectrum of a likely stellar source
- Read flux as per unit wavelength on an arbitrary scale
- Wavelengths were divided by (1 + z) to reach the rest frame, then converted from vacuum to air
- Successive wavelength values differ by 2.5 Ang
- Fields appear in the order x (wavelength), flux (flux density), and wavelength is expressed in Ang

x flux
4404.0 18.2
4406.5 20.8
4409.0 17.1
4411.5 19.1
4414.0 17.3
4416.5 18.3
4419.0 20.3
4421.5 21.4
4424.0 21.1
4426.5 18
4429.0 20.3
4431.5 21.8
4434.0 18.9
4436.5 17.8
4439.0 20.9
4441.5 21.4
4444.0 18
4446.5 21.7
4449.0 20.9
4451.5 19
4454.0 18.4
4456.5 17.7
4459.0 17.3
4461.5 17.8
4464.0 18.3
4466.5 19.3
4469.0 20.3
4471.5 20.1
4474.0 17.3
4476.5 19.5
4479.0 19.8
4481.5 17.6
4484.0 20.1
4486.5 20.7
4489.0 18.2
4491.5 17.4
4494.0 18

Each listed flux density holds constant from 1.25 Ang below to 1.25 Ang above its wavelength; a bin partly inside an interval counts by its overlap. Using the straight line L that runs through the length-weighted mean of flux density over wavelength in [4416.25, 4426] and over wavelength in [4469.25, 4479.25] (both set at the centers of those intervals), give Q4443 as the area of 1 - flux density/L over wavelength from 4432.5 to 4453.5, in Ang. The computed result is 0.1 Ang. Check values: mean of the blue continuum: 20.3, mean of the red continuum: 19.2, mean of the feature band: 19.8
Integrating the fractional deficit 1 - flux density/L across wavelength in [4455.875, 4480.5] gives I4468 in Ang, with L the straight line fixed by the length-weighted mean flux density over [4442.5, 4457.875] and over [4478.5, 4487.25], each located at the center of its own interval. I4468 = 0.81 Ang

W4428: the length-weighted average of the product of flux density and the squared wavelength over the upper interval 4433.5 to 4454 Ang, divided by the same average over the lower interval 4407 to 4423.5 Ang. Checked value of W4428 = 1.0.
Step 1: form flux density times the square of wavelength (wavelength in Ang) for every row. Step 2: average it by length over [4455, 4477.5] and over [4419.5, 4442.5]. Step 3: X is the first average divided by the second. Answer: 0.94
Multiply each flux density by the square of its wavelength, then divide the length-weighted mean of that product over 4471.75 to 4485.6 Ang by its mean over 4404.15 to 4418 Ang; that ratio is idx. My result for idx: 1.1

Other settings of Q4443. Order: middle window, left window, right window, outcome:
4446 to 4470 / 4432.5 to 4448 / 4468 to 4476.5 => 0.7 Ang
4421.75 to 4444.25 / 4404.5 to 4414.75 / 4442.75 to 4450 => -0.4 Ang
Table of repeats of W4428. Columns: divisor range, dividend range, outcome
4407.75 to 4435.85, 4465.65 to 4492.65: 1.01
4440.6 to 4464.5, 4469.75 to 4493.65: 1.01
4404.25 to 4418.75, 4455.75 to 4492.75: 1.04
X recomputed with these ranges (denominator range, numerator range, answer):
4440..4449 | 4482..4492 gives 0.95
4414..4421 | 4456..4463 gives 0.94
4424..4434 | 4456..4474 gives 0.95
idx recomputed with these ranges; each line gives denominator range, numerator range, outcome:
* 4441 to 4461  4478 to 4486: 1.02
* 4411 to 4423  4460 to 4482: 1.00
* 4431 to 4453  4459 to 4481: 0.96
